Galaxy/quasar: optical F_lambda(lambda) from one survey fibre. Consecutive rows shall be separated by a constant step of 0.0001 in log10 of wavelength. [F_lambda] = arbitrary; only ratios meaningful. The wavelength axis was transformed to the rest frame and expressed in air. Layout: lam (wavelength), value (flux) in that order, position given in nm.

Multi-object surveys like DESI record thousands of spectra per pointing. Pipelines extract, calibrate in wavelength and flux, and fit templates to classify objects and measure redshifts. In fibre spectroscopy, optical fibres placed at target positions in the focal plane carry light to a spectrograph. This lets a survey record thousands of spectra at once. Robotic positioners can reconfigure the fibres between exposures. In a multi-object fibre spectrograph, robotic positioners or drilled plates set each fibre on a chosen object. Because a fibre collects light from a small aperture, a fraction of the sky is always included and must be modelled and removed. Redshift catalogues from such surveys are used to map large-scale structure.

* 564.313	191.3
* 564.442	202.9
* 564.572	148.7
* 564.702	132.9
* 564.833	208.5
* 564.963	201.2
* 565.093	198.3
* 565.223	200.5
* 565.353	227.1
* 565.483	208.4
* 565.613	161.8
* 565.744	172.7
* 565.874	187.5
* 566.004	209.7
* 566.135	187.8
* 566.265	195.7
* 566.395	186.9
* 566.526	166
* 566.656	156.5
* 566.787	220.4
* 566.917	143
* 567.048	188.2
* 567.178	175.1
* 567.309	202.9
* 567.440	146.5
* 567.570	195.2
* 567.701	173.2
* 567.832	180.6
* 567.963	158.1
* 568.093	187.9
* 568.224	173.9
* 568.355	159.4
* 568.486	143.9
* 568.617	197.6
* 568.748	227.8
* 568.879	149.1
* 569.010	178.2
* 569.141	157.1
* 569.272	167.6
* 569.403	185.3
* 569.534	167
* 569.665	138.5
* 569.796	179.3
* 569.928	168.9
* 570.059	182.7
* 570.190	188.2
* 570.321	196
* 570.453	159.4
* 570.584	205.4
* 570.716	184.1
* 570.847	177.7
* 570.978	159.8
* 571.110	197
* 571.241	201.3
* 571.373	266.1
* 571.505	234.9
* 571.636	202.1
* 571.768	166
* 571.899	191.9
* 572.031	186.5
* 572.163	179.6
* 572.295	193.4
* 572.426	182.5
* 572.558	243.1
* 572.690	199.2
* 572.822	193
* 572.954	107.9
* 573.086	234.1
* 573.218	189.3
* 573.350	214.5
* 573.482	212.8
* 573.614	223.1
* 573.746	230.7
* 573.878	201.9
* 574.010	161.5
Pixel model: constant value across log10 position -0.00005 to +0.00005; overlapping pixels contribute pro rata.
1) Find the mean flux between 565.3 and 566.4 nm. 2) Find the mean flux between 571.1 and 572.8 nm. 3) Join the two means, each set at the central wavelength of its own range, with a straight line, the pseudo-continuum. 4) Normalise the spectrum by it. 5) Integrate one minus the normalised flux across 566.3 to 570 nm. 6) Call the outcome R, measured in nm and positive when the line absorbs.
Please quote 0.43 nm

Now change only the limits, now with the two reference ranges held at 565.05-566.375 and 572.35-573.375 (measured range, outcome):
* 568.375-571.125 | 0.264 nm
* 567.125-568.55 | 0.163 nm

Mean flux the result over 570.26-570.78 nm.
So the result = 186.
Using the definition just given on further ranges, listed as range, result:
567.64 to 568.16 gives 175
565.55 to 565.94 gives 174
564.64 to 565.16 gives 185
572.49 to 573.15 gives 195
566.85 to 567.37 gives 177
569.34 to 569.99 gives 168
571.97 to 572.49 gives 186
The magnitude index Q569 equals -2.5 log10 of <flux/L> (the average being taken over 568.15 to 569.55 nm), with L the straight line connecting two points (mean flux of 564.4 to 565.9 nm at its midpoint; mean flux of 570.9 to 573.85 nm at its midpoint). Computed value 0.12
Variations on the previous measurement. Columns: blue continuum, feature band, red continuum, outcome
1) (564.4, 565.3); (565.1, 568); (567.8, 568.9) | -0.02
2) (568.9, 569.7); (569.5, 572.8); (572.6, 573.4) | -0.07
